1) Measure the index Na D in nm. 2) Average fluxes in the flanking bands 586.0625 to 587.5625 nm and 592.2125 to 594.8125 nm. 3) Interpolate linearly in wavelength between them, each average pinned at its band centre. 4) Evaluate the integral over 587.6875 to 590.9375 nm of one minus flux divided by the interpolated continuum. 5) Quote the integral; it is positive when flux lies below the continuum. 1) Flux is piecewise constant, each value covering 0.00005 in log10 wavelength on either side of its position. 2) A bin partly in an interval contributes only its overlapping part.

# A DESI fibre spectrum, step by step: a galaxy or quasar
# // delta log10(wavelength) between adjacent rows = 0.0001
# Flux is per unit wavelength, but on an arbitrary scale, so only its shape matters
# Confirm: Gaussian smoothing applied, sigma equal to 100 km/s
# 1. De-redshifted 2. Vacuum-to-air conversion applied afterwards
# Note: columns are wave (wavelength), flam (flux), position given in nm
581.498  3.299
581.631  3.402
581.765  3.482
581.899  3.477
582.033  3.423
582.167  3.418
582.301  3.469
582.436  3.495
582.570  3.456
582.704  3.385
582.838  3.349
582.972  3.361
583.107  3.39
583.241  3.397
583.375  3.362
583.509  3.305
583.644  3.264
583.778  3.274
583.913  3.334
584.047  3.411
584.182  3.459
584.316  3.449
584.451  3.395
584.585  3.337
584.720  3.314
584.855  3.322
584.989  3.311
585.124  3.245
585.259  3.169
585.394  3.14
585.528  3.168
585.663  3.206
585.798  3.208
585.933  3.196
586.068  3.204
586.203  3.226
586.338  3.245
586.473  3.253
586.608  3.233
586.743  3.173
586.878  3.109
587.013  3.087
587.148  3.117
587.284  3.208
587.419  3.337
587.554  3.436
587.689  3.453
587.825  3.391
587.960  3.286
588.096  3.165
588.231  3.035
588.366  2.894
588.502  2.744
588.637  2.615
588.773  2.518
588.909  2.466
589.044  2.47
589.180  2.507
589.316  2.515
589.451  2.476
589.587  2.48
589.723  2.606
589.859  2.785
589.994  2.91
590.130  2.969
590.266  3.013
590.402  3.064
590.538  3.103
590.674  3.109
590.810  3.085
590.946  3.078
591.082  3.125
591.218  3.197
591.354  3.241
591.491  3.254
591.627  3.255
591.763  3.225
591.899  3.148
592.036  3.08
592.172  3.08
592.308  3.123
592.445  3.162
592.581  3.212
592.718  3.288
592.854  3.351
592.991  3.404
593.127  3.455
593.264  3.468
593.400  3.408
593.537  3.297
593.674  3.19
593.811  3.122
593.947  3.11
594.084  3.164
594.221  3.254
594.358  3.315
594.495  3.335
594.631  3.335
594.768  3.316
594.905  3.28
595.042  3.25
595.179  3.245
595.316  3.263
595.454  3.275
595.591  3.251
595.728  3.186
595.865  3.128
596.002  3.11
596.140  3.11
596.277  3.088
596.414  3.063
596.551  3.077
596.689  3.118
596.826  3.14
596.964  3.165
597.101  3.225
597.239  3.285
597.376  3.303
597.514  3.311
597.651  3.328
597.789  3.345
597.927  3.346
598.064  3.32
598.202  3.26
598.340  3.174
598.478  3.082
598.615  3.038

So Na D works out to 0.39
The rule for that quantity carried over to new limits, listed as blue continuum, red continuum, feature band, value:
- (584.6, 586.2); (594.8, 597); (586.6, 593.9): 0.315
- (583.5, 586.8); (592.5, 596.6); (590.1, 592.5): 0.092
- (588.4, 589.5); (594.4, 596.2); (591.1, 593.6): -0.289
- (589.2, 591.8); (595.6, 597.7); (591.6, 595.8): -0.245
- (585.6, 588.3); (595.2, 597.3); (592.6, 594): -0.054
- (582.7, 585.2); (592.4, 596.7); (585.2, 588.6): 0.140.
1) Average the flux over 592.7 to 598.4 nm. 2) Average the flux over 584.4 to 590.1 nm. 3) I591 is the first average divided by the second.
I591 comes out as 1.1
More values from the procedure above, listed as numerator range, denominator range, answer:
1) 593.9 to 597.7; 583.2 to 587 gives 0.98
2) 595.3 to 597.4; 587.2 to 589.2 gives 1.06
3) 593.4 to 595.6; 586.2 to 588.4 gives 1.01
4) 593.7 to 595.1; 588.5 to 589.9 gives 1.27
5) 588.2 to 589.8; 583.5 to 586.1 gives 0.79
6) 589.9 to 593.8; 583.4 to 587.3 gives 0.98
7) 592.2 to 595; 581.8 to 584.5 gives 0.97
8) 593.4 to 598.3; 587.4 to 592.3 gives 1.09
